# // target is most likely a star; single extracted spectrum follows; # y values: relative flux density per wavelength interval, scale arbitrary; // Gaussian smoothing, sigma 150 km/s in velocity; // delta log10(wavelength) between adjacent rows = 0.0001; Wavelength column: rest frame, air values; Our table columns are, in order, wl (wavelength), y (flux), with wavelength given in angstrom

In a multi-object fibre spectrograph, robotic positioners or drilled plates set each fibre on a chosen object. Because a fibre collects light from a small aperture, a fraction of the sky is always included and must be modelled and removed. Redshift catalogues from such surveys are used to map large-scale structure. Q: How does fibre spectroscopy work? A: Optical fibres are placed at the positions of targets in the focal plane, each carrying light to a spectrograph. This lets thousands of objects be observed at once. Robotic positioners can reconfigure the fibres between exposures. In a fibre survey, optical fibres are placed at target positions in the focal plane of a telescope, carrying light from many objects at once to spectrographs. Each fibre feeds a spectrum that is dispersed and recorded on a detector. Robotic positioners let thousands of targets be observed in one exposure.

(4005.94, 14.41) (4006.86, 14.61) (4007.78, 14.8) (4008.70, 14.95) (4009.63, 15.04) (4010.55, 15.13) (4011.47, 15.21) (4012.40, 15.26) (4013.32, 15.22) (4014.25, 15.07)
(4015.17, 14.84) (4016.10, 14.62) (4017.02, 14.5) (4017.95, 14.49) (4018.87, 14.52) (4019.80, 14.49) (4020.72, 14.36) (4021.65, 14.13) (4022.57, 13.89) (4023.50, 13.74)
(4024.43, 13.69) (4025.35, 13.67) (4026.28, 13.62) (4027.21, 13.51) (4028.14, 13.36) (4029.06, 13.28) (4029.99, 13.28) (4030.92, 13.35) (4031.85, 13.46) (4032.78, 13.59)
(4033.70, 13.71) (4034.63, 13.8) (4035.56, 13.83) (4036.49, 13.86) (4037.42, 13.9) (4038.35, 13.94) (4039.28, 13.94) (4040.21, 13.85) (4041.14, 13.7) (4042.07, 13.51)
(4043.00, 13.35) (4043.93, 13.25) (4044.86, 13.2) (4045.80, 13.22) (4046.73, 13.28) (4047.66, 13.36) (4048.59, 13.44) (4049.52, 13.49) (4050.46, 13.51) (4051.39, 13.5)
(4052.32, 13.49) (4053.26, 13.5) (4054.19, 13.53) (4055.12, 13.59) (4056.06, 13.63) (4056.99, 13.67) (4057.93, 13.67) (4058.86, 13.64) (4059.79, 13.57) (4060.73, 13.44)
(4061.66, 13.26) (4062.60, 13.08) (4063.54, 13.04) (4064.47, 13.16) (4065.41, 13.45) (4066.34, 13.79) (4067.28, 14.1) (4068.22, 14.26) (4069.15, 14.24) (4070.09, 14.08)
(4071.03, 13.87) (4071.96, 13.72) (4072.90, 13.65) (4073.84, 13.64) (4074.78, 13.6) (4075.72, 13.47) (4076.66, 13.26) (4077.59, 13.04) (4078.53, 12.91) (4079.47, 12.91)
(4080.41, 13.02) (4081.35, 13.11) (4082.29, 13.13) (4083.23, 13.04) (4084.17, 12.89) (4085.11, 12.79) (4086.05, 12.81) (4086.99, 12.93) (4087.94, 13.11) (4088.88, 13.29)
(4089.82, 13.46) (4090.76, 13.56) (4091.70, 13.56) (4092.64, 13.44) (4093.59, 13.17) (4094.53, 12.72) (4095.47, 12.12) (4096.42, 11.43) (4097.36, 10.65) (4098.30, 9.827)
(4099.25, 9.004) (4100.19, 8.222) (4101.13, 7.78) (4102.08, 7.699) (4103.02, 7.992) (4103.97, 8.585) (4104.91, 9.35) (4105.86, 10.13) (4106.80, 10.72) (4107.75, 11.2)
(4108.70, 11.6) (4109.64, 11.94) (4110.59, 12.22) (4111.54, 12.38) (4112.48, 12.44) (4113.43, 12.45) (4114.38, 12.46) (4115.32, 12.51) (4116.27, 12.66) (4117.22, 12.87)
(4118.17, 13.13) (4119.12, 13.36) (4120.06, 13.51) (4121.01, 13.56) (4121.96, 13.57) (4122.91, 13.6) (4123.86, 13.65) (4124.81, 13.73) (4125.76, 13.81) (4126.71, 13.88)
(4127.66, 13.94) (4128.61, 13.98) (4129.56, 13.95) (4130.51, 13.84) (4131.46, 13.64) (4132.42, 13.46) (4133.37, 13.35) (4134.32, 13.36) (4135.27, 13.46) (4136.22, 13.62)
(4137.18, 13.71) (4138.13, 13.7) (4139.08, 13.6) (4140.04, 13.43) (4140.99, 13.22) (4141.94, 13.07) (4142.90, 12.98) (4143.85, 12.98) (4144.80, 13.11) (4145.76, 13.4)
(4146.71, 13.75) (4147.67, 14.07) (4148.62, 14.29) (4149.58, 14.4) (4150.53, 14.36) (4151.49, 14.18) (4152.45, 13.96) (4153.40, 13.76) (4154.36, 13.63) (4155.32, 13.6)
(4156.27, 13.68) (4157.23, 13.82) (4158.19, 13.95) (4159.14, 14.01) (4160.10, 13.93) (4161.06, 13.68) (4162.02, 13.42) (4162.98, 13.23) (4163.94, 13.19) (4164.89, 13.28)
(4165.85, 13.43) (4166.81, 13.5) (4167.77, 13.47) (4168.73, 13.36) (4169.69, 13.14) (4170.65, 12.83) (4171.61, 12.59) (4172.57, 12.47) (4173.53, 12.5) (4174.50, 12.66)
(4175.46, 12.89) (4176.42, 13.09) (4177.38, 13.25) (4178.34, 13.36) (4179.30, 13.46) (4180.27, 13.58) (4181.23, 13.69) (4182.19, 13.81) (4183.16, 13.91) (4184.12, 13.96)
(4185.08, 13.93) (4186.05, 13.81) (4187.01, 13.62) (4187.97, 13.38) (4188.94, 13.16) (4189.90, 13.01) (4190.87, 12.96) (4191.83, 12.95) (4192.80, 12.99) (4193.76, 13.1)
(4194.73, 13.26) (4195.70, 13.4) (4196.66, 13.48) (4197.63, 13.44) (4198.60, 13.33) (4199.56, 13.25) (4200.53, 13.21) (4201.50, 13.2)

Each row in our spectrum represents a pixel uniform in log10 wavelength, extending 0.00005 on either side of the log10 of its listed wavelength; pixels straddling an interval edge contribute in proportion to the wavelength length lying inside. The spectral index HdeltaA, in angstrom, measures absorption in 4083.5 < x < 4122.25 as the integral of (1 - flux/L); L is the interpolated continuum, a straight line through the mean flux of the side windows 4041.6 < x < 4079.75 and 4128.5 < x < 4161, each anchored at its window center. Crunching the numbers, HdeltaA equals 5.2 angstrom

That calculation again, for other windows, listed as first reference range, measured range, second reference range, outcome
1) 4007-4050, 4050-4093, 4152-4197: 1.23 angstrom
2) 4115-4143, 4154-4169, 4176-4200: -0.15 angstrom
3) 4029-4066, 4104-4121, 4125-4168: 1.99 angstrom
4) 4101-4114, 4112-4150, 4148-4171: -4.78 angstrom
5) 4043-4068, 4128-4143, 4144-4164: 0.19 angstrom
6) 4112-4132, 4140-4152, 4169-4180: -0.43 angstrom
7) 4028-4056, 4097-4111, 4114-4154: 3.89 angstrom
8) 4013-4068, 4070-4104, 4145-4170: 3.70 angstrom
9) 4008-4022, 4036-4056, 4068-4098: 0.69 angstrom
